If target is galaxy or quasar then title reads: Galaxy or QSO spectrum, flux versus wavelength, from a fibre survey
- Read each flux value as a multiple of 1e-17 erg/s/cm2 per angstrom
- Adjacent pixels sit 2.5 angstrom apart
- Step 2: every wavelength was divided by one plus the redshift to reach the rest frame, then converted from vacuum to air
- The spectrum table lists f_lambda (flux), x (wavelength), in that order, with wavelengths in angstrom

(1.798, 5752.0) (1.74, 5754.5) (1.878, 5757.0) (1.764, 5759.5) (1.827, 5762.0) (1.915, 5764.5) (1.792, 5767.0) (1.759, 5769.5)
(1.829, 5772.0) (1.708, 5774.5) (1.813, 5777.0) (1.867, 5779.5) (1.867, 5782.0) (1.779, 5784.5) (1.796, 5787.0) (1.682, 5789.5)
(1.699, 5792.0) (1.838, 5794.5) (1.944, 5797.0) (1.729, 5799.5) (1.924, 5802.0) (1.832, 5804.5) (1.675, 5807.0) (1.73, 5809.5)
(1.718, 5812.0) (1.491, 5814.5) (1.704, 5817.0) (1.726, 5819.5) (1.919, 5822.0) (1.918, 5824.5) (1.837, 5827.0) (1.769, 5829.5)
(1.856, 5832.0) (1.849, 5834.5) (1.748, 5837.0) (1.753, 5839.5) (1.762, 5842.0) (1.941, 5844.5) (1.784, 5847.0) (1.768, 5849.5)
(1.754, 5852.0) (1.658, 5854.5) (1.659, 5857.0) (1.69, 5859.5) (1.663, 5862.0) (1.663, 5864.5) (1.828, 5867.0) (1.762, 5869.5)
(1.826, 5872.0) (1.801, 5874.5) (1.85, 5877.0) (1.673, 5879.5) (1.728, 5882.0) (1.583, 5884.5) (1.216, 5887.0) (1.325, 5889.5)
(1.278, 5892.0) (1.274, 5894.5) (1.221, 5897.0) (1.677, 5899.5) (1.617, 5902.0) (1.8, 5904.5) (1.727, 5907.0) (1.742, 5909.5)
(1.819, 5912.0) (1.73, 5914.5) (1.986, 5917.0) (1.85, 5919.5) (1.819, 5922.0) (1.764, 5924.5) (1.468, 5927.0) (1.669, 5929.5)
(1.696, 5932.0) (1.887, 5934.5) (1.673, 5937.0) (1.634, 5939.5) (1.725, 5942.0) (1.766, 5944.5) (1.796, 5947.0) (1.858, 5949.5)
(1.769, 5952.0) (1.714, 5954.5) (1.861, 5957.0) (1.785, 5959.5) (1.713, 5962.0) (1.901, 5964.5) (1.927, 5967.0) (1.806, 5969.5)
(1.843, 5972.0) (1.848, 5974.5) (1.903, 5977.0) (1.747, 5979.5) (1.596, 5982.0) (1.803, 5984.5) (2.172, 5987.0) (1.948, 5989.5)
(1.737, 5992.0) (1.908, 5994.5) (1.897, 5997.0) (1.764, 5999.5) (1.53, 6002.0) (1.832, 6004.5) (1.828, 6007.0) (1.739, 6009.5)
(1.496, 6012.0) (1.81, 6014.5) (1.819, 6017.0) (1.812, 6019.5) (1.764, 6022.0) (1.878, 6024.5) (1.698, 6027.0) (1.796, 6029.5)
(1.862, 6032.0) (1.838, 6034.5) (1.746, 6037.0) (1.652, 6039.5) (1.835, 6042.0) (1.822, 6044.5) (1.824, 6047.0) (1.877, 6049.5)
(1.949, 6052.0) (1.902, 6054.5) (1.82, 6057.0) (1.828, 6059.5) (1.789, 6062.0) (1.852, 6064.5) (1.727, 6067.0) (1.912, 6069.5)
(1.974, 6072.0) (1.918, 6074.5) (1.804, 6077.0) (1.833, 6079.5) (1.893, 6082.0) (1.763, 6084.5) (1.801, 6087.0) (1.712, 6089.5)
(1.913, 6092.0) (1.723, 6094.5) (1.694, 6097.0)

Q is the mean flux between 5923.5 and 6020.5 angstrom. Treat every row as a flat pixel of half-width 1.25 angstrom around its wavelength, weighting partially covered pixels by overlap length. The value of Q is 1.78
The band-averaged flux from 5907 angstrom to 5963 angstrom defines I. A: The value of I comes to 1.76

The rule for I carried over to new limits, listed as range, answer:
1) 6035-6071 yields 1.83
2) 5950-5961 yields 1.79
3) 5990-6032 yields 1.78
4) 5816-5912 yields 1.7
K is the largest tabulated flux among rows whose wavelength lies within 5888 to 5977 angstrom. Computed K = 1.986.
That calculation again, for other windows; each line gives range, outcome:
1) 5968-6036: 2.172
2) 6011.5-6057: 1.949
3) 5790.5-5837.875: 1.944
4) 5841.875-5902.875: 1.941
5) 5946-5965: 1.901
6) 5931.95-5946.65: 1.887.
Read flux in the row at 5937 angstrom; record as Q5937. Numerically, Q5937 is 1.673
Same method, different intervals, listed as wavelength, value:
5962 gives 1.713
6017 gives 1.819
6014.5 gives 1.81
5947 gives 1.796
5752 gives 1.798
